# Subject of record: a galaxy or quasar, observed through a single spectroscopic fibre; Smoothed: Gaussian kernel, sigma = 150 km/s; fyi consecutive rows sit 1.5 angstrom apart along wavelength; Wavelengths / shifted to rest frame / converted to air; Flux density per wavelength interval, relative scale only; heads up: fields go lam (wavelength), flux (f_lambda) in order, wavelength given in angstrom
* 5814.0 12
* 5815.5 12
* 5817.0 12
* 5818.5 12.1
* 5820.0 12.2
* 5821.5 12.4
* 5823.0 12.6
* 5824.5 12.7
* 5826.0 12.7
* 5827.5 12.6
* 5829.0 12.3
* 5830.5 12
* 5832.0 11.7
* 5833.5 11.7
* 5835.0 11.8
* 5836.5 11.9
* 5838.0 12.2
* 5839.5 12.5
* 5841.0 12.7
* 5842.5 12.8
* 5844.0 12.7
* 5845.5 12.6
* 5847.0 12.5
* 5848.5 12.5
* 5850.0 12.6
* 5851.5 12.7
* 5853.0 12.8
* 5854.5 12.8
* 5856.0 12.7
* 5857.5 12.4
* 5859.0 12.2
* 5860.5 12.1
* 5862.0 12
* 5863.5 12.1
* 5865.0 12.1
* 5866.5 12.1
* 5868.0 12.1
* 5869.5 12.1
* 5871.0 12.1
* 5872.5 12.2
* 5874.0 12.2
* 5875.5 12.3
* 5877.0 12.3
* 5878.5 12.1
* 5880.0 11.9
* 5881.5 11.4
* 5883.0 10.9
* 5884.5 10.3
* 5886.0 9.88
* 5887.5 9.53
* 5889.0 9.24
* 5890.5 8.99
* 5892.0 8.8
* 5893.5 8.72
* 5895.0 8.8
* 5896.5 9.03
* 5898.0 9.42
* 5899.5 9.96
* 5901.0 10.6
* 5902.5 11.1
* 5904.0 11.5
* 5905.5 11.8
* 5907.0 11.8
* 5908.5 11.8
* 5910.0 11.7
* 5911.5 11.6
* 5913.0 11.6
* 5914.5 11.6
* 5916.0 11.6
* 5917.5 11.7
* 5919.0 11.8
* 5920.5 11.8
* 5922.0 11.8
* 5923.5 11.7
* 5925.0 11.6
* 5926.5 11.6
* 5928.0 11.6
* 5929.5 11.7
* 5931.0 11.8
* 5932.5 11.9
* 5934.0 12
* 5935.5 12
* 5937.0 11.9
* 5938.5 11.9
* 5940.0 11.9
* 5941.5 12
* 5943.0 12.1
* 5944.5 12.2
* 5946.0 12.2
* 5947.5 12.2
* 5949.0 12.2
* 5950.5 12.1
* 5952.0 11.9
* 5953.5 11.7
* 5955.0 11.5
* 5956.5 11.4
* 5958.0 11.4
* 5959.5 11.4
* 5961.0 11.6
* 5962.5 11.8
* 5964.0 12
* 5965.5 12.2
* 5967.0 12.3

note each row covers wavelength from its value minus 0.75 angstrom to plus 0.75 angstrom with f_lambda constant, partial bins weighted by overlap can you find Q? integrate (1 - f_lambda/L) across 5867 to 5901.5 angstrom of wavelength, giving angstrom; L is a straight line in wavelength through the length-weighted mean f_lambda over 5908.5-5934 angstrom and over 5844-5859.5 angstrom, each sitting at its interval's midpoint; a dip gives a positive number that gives 4.3 angstrom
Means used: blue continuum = 12.6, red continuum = 11.7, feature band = 10.7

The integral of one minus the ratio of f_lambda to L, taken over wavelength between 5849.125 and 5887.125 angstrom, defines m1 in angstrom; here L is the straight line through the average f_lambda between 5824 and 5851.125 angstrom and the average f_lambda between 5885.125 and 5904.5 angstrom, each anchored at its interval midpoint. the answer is -3.8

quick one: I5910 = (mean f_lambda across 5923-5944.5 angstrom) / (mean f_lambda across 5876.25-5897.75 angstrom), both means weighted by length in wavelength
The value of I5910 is 1.2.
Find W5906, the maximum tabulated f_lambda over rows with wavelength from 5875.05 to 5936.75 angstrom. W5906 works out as 12.3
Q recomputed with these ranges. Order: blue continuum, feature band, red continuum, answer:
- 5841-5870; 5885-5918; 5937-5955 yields 4.7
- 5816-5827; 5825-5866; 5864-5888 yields -1.1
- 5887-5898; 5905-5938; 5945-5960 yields -4.4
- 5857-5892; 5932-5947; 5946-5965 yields -0.4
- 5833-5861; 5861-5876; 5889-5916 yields -0.6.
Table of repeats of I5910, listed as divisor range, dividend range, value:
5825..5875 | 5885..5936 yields 0.89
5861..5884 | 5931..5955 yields 1.00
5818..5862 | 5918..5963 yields 0.95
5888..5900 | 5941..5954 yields 1.33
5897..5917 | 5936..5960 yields 1.06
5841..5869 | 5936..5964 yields 0.95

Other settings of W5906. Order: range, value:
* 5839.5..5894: 12.8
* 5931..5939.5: 12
